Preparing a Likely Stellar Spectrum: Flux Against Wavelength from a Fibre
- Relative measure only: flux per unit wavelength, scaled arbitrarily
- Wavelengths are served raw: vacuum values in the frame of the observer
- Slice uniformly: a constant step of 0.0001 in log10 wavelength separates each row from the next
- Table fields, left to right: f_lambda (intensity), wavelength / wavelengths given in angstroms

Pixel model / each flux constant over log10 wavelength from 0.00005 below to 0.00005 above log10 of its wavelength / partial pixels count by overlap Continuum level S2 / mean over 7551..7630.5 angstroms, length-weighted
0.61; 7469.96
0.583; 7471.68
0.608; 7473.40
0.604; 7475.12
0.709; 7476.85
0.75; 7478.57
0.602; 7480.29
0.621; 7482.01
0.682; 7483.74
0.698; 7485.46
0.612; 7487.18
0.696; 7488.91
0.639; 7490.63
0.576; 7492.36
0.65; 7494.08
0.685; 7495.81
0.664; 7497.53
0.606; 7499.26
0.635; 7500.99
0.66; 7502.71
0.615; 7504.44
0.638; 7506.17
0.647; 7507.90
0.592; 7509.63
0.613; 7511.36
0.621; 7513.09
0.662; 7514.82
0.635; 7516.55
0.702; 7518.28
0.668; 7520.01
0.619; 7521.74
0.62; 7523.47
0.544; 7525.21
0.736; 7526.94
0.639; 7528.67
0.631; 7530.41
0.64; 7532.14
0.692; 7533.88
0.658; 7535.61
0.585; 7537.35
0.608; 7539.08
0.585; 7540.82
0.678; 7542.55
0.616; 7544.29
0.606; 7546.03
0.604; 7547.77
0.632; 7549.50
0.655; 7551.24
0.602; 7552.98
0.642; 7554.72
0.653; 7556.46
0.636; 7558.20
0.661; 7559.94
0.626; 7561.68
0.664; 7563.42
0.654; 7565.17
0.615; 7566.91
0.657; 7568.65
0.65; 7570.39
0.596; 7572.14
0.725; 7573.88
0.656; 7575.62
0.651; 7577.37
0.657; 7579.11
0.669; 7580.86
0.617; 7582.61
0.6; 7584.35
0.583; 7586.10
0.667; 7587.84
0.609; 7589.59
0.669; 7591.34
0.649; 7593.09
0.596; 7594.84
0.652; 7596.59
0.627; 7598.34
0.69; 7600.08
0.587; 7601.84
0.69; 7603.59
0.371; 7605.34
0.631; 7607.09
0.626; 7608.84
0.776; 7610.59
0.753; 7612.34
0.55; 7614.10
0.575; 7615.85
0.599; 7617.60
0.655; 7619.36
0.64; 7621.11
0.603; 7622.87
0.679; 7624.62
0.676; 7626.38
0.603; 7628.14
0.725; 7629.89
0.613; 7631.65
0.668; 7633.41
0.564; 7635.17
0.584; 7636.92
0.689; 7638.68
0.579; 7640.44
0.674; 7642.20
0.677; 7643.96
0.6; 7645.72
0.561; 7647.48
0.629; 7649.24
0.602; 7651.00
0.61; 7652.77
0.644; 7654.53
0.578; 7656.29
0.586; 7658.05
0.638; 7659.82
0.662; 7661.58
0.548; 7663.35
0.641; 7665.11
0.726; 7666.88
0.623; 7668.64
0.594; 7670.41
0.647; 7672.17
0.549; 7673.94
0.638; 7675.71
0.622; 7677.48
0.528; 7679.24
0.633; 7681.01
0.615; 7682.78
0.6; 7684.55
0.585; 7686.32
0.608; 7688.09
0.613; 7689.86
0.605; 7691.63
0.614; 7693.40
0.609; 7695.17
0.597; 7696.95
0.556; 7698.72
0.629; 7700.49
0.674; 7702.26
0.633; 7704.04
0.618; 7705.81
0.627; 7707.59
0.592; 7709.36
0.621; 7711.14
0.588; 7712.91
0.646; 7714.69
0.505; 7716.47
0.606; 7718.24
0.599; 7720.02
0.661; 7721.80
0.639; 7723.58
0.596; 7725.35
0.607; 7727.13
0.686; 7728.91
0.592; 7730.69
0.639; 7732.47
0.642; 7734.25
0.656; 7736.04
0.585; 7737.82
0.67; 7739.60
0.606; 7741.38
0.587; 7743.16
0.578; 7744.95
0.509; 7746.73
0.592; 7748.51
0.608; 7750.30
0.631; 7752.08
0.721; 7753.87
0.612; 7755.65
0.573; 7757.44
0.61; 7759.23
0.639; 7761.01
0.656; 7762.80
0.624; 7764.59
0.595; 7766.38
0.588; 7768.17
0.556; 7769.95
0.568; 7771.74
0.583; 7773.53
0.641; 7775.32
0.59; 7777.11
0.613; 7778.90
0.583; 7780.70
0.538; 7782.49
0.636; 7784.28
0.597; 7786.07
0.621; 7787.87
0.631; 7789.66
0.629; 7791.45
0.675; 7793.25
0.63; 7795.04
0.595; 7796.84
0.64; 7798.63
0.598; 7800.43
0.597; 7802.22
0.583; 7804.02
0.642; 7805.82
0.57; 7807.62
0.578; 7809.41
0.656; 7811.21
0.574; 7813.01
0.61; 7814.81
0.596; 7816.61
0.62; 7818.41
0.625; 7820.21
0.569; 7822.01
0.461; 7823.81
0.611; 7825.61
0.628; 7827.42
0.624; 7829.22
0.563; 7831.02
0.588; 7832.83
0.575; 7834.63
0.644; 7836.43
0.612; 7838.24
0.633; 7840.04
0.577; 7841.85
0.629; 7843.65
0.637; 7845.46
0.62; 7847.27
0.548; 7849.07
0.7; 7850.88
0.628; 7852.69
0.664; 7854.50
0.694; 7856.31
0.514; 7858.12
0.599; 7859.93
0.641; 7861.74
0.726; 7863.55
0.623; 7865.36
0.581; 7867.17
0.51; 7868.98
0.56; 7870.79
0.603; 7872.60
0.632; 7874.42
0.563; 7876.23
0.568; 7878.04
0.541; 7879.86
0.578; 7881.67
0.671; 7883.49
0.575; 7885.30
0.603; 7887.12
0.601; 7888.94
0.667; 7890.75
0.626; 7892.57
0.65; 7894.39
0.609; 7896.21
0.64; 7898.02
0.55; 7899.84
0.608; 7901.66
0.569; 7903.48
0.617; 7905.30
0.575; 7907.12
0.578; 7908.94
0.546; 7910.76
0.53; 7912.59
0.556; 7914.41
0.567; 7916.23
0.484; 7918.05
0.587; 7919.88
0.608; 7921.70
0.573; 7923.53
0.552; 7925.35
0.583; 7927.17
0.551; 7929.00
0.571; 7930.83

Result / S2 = 0.638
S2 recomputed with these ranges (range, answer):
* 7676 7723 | 0.608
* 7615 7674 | 0.626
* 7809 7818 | 0.605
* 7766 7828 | 0.601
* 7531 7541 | 0.631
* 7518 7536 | 0.648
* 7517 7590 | 0.638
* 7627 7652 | 0.627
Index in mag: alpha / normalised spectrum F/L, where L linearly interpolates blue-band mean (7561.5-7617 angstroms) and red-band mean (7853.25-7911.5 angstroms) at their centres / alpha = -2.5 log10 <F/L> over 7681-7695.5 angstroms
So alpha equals 0.03 mag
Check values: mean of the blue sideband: 0.636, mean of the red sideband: 0.603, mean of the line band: 0.608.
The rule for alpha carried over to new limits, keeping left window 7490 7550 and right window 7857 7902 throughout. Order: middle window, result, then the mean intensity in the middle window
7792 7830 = 0.007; 0.604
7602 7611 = 0.031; 0.609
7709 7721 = 0.040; 0.594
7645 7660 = 0.033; 0.604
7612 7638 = -0.009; 0.63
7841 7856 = -0.041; 0.628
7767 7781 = 0.038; 0.591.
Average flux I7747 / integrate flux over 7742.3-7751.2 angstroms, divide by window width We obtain 0.575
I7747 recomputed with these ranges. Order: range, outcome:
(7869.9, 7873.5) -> 0.582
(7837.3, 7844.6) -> 0.613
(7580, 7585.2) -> 0.629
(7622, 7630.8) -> 0.657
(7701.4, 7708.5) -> 0.637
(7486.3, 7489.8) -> 0.655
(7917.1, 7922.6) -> 0.56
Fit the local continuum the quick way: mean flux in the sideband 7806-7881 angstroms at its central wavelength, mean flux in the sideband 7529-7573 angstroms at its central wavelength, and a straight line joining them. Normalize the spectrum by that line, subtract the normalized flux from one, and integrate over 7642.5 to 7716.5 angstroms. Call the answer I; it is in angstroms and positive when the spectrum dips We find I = 0.9 angstroms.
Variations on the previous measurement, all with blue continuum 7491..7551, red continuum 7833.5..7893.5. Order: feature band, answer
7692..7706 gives 0.14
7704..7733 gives 0.30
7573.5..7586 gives -0.32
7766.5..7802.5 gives 0.61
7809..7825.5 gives 0.66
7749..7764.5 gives -0.30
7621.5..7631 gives -0.43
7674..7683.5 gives 0.32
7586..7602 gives -0.21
